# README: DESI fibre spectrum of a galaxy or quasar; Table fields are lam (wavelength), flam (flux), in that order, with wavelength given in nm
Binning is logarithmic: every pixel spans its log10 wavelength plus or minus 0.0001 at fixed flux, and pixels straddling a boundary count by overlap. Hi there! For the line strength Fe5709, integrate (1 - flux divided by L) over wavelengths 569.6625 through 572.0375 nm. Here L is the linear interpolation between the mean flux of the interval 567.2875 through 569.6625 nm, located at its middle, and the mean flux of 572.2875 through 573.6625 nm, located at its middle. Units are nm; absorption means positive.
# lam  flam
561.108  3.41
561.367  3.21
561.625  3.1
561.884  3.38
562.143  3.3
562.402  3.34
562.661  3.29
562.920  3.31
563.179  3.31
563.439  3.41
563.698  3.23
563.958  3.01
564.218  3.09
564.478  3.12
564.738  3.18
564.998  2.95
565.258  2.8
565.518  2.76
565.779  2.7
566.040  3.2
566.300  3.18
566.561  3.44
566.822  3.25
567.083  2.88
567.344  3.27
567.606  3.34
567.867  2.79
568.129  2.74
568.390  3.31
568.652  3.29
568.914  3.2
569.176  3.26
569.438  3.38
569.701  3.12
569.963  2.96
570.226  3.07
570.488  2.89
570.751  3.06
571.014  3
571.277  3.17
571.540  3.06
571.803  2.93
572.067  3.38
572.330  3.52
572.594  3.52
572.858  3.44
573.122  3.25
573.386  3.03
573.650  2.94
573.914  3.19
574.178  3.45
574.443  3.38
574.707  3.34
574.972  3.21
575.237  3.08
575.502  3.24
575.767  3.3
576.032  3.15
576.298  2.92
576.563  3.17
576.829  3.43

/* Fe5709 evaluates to 0.14 nm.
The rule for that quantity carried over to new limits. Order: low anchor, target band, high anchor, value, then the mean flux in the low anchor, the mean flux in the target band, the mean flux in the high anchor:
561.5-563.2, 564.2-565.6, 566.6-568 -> 0.10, 3.29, 2.98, 3.13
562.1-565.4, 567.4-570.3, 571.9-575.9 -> 0.08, 3.18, 3.14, 3.28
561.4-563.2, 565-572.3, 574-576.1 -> 0.41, 3.29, 3.09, 3.27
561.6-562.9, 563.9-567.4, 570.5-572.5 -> 0.20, 3.3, 3.06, 3.15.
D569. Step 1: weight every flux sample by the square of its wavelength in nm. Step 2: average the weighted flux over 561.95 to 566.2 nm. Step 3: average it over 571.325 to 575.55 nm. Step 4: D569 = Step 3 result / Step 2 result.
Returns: 1.07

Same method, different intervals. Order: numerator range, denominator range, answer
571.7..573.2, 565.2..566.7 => 1.13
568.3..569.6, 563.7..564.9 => 1.07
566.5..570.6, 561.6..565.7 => 1.01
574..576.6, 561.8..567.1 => 1.06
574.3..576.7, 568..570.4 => 1.04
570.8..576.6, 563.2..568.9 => 1.06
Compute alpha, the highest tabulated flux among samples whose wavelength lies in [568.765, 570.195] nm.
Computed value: 3.38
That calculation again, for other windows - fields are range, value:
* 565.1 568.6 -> 3.44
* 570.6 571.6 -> 3.17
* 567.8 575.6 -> 3.52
